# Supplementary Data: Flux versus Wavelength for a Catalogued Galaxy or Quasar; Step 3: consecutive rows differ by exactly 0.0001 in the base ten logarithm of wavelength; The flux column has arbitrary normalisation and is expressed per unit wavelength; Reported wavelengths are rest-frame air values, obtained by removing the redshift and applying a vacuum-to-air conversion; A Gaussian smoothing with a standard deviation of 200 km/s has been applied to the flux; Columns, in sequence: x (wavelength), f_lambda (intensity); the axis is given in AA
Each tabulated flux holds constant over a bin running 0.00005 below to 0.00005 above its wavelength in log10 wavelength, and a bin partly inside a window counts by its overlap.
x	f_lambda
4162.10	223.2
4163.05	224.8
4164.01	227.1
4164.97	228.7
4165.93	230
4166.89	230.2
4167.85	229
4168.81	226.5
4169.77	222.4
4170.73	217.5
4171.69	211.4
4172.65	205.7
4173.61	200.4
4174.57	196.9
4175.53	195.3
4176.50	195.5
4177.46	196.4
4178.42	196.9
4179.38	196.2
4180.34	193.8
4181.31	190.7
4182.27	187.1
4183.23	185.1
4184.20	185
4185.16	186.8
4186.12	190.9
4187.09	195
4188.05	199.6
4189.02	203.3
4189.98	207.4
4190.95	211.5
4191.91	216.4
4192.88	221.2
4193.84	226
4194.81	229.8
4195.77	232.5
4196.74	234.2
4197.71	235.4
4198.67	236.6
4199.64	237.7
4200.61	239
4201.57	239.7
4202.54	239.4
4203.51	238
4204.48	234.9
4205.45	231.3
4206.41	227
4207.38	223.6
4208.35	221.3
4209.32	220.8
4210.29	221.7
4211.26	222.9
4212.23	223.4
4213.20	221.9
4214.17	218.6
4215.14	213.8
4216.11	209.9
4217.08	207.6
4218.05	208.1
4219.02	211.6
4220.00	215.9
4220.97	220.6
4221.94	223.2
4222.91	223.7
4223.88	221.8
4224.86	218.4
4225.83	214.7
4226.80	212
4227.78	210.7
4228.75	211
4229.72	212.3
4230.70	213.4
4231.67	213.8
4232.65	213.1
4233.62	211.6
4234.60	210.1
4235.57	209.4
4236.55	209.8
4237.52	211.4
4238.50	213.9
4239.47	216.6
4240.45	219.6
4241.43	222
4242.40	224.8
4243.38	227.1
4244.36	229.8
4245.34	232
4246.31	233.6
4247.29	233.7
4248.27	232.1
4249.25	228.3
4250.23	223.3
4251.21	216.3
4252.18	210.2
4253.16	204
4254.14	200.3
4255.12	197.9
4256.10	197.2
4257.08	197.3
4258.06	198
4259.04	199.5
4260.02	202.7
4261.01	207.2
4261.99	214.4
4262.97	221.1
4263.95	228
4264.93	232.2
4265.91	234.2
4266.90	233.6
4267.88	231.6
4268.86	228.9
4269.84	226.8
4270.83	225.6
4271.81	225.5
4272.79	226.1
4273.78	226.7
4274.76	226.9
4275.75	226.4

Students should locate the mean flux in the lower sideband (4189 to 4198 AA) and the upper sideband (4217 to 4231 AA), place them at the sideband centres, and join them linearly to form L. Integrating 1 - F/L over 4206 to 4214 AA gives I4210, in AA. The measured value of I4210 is -0.15 AA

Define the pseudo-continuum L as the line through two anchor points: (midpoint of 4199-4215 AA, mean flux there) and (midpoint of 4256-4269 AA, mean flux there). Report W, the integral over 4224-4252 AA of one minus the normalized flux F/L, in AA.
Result 0.4 AA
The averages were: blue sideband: 229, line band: 219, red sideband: 216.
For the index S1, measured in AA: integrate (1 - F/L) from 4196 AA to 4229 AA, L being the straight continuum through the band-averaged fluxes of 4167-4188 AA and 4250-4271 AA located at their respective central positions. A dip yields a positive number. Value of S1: -2.7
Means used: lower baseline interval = 201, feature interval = 223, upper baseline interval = 215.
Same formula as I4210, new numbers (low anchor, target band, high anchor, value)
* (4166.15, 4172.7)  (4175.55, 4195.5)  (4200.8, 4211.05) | 2.2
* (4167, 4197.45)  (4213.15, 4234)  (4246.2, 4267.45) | -0.3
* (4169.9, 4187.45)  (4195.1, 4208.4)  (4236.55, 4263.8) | -2.1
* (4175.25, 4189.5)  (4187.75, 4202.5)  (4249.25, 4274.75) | -2.1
